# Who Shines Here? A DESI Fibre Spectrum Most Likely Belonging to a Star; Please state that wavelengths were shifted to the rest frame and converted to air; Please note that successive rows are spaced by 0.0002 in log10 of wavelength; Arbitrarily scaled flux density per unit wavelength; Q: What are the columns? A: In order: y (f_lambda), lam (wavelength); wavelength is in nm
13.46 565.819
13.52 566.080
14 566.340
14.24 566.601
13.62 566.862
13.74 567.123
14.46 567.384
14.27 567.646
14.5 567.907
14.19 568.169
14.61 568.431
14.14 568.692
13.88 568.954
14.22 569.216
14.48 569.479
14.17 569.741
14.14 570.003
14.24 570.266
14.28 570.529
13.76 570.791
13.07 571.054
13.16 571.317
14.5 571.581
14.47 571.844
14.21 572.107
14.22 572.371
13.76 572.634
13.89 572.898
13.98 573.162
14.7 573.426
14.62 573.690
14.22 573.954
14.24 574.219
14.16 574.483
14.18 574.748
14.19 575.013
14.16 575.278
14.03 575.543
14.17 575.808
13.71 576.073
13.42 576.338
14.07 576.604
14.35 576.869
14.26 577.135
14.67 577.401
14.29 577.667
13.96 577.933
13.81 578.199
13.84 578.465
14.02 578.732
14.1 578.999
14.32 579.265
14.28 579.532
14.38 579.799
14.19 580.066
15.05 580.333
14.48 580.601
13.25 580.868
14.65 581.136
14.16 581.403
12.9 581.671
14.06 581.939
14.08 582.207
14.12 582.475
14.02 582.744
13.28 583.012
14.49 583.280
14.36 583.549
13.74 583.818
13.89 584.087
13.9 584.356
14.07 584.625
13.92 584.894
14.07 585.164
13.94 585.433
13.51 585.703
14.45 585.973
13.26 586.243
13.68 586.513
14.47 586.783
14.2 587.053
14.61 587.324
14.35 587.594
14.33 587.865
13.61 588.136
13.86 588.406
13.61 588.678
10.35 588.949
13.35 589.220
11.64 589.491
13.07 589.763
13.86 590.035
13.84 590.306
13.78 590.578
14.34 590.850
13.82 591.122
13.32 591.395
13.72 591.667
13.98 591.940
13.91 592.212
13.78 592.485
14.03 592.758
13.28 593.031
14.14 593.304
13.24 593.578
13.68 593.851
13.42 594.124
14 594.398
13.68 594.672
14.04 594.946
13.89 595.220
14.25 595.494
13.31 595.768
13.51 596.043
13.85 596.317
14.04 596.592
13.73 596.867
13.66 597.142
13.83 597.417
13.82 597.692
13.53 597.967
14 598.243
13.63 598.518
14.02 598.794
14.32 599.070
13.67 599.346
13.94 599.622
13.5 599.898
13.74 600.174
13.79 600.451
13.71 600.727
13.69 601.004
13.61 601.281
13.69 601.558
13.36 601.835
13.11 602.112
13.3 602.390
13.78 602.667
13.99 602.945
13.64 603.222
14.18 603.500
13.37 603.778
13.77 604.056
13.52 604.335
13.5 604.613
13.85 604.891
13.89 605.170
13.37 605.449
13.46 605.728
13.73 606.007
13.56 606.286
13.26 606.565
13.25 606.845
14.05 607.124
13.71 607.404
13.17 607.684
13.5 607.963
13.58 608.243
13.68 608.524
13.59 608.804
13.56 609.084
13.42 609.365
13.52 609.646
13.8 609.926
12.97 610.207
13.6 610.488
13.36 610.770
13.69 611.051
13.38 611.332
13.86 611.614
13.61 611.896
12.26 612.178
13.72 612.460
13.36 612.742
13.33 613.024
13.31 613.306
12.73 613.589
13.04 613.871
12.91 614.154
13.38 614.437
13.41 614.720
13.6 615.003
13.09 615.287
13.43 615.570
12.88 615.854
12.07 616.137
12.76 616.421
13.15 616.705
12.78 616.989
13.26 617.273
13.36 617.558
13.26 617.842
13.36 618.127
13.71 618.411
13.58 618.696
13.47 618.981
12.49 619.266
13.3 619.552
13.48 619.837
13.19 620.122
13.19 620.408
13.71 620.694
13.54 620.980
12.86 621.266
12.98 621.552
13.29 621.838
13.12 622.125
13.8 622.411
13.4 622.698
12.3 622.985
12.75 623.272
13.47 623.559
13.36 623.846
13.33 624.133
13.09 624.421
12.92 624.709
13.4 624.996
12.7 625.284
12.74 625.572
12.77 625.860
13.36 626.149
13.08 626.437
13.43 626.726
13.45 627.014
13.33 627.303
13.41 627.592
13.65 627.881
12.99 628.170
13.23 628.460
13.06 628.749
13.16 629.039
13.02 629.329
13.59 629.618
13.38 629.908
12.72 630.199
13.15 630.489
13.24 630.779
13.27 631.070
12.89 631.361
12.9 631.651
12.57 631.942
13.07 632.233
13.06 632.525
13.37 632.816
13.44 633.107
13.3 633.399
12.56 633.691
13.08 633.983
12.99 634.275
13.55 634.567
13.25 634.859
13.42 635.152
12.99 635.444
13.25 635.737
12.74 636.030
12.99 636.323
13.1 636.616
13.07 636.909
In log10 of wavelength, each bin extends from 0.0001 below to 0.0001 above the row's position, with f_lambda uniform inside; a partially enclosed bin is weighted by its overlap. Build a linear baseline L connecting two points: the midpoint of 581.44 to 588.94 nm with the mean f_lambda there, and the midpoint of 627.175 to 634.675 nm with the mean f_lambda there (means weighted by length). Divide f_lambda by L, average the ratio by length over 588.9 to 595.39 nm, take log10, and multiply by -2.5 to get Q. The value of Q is 0.02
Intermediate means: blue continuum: 13.9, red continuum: 13.2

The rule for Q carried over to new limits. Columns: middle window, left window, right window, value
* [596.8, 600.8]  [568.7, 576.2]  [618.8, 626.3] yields -0.015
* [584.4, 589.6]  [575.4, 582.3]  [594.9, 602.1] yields 0.023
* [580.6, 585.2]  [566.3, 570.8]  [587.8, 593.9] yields -0.017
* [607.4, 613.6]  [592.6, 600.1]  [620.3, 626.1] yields 0.001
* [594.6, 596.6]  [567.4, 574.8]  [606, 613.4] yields -0.007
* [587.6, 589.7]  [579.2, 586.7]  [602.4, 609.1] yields 0.070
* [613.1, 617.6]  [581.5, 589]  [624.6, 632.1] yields 0.023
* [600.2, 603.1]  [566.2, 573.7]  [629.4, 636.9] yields 0.000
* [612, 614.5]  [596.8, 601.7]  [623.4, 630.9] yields 0.030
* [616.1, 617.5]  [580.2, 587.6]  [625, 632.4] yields 0.040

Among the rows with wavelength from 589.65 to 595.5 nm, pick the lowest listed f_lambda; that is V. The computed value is 13.07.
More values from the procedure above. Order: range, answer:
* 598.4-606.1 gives 13.11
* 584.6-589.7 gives 10.35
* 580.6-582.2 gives 12.9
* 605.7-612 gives 12.97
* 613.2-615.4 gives 12.73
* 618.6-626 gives 12.3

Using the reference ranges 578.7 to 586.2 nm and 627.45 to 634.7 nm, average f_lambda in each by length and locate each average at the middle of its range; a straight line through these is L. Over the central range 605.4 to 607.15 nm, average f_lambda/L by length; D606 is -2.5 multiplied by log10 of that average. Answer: 0.01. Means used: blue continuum 14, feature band 13.5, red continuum 13.1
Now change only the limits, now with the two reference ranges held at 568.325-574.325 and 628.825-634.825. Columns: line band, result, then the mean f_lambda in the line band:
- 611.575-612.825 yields 0.01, 13.3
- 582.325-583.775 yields -0.01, 14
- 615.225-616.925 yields 0.04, 12.9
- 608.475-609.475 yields 0.00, 13.6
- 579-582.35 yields -0.01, 14.2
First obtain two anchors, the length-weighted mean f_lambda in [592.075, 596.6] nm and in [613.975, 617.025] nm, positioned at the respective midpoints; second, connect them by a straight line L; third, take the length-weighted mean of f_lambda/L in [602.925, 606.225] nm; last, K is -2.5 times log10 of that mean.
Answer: -0.021 mag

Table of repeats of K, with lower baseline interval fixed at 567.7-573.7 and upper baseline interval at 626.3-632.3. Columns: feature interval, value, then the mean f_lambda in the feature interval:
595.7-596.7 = 0.002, 13.7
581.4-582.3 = 0.017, 13.7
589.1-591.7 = 0.027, 13.5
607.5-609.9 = -0.001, 13.5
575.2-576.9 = 0.006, 14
